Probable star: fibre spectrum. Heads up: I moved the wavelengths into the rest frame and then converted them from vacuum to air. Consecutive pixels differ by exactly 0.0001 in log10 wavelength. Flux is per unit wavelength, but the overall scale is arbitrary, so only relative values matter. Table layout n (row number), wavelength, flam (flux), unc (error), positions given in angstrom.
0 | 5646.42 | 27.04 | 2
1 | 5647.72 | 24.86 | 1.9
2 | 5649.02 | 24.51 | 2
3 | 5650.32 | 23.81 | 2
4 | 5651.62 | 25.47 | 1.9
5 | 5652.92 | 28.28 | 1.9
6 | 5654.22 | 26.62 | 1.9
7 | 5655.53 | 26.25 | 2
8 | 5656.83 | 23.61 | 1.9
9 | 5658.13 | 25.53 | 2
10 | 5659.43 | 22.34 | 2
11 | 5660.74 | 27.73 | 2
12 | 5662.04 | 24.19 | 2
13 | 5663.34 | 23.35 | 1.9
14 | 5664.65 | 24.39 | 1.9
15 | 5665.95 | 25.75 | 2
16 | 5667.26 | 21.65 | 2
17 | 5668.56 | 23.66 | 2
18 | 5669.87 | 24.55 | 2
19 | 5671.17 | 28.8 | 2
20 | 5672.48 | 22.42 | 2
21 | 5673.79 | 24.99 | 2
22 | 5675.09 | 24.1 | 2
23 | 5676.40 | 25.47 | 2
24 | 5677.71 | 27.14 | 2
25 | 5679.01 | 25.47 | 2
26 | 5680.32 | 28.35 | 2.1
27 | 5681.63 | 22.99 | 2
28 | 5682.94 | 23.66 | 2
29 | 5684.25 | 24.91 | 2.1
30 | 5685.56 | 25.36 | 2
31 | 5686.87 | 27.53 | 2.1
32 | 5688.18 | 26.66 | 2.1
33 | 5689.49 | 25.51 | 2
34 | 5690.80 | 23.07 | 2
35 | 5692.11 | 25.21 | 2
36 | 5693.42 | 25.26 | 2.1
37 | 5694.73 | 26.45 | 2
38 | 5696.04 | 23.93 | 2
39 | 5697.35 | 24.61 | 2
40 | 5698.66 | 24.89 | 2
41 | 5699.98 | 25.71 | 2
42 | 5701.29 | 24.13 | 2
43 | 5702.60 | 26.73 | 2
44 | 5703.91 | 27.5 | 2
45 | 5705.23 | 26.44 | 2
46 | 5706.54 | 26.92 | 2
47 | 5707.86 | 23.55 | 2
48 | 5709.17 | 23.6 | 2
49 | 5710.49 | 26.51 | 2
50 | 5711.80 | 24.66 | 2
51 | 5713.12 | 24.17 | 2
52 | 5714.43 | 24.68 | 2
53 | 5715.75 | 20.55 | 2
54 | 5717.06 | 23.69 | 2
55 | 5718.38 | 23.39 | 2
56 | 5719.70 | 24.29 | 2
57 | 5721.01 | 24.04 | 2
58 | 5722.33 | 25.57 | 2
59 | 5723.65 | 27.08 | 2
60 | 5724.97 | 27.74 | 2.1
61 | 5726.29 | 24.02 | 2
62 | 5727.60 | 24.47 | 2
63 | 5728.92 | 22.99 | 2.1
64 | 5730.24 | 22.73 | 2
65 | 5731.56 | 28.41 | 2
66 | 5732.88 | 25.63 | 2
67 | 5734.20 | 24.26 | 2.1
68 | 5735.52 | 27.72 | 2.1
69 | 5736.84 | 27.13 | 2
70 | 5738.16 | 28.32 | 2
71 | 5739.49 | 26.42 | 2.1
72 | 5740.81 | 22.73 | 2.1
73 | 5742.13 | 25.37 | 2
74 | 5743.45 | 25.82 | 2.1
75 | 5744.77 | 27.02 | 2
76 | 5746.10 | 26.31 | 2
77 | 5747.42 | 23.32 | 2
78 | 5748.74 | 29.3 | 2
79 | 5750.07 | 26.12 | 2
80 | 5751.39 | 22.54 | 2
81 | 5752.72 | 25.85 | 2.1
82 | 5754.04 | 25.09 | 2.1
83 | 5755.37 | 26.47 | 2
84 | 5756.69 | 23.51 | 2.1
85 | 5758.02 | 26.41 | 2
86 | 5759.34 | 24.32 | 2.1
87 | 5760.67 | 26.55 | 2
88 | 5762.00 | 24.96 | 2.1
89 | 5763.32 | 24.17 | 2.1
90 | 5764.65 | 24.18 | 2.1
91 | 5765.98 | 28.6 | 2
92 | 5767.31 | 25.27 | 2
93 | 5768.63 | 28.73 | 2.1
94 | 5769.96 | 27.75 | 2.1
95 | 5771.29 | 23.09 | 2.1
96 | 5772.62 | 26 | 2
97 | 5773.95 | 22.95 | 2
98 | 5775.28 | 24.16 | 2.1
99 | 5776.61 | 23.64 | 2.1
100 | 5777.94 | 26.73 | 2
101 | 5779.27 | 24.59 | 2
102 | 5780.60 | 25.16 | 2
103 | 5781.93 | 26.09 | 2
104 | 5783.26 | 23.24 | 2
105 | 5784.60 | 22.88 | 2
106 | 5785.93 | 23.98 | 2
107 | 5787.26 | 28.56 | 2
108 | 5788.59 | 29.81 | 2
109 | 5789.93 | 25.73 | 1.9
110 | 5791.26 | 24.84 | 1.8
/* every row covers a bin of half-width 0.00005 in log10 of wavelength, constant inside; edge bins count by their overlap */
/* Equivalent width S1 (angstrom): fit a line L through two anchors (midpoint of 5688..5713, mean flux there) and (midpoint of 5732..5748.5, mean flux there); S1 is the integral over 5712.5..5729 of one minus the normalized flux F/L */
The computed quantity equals 0.8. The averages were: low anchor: 25.3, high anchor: 26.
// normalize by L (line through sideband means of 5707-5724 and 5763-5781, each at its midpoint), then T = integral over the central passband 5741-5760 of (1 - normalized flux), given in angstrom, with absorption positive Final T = -0.4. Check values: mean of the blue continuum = 24.3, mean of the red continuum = 25.4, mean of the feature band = 25.5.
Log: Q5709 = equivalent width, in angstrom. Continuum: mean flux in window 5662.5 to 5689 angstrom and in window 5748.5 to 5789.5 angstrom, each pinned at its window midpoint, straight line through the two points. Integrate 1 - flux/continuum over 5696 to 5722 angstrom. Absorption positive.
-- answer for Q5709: 0.5 angstrom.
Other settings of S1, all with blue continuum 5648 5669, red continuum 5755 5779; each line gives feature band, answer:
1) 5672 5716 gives -0.2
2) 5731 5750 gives -0.7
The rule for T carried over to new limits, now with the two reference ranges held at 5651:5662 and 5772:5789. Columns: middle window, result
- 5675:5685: 0.1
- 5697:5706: -0.1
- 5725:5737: 0.0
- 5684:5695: 0.0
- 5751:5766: 0.1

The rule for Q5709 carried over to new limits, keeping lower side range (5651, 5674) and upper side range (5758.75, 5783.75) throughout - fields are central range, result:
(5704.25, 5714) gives 0.0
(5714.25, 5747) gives -0.1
